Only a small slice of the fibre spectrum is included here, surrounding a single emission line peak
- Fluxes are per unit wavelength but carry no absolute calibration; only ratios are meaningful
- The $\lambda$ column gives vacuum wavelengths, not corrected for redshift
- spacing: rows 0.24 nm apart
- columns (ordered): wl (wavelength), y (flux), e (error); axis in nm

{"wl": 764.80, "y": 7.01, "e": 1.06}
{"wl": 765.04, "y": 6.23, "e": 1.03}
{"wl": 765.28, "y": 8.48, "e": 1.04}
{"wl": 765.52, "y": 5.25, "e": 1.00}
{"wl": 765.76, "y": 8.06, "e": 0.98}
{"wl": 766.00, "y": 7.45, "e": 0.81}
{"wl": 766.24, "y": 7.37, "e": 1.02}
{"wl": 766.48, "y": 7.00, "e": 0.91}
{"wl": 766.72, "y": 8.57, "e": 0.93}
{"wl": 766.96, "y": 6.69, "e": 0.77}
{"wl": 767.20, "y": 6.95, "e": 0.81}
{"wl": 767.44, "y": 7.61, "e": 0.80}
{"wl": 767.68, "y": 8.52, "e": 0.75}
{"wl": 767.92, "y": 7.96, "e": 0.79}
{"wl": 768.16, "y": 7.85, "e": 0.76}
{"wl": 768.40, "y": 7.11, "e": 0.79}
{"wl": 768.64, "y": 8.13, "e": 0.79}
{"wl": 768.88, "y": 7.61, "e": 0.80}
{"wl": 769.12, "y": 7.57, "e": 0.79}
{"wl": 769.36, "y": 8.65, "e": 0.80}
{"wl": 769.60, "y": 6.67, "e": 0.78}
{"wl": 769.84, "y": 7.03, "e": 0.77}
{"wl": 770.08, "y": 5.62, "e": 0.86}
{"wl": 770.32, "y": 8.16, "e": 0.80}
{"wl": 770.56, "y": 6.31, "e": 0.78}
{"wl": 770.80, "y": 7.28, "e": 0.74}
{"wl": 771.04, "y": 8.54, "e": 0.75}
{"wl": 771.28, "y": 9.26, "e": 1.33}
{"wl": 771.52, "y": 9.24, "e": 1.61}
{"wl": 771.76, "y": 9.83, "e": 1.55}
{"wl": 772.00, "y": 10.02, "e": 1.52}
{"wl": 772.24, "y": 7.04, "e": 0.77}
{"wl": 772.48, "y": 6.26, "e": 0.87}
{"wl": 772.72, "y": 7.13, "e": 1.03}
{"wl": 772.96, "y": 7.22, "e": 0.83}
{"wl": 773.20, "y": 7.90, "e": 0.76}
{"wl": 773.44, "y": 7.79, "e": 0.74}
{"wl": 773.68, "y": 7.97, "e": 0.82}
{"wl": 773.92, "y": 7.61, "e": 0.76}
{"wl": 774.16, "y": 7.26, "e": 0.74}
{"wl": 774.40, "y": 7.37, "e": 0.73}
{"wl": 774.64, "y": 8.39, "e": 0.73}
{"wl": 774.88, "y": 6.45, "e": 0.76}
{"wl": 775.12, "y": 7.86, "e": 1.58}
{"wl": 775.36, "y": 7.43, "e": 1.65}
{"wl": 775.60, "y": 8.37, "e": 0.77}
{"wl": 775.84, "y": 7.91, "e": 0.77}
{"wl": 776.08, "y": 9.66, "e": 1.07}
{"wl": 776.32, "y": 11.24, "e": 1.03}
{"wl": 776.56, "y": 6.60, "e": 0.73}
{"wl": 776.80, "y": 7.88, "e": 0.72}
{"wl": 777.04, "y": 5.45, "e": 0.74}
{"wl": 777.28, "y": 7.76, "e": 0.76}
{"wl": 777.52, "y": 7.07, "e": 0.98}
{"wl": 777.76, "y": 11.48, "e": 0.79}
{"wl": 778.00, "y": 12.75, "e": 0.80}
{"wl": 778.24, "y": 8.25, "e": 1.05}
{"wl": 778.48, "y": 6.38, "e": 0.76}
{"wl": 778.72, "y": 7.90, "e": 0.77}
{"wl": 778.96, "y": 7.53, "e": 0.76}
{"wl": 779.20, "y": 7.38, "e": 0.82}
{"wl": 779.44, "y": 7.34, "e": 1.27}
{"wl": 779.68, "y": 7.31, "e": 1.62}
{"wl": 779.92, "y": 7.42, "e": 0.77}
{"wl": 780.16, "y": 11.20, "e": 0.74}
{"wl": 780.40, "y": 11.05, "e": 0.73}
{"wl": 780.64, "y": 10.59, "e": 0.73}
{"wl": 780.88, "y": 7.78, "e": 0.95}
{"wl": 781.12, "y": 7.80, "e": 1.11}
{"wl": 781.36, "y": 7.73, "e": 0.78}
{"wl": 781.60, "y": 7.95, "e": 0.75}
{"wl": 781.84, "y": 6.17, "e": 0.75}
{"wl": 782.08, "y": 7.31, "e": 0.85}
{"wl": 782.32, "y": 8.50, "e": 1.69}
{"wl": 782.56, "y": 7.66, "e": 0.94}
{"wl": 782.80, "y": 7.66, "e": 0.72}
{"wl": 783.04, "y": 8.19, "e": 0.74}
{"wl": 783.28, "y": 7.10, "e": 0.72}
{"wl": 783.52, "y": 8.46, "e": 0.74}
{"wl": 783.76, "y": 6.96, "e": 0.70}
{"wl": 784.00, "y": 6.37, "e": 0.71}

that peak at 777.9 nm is Halpha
